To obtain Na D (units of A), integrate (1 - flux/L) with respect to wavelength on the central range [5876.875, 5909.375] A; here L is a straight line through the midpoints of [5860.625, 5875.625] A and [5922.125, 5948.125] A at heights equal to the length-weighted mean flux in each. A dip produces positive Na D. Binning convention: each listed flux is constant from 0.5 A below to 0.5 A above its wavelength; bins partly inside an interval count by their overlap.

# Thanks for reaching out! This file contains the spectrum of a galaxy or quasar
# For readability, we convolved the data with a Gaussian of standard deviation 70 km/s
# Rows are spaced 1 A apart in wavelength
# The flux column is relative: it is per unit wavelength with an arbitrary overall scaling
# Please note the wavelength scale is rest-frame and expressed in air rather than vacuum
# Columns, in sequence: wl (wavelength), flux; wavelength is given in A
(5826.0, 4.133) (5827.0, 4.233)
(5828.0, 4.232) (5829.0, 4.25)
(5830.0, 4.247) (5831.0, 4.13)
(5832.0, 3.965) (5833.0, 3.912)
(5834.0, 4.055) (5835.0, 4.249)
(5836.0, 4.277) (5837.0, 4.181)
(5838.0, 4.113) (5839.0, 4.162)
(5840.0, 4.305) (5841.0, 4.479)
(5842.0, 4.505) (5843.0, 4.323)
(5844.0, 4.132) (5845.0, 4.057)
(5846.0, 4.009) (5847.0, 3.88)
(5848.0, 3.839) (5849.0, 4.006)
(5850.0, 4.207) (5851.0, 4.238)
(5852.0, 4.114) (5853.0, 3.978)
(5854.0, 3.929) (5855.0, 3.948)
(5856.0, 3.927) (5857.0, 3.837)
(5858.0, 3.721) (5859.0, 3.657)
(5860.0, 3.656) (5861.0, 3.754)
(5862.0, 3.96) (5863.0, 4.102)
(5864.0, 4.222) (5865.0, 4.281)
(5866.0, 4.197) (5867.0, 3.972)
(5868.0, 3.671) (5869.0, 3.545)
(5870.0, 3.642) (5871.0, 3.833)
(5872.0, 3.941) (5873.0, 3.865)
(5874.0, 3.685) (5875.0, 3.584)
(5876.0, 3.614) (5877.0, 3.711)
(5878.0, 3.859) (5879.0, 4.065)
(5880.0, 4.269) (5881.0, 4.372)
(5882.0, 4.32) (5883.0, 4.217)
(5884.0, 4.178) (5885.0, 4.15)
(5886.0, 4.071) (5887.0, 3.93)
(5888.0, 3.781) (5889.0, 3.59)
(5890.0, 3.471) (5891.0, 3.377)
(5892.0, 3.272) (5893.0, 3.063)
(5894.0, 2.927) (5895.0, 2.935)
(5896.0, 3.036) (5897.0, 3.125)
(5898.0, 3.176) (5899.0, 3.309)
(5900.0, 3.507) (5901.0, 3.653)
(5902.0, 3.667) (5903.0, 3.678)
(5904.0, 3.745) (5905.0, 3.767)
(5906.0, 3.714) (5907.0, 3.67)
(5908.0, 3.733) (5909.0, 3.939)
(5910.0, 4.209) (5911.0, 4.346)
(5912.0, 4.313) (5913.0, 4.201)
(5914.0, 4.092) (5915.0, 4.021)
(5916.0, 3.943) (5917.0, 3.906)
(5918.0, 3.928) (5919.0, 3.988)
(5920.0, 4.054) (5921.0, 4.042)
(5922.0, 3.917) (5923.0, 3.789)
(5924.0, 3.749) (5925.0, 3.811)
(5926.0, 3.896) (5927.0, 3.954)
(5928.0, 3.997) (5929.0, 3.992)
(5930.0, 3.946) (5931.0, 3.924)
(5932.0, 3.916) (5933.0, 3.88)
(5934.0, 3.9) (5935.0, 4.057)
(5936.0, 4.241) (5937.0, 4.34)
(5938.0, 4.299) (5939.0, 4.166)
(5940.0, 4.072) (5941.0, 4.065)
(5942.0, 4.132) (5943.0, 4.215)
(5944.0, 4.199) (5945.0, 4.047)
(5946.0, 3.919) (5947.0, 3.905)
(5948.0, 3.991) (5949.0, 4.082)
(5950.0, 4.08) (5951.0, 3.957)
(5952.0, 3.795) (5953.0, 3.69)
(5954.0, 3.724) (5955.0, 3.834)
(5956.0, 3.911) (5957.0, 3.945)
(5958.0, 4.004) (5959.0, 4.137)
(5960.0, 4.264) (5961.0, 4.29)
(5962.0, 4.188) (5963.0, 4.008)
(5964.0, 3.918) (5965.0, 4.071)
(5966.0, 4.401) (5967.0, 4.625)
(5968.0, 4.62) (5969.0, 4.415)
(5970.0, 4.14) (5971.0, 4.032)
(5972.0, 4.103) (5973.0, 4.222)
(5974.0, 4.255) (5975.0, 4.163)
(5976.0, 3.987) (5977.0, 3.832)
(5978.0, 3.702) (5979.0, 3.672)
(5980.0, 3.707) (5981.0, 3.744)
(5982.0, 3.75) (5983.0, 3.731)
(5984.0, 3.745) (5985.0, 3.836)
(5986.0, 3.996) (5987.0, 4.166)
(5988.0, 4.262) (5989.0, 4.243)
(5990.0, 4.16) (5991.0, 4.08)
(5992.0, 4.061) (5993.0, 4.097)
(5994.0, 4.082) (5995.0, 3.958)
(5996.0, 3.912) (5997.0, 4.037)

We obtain 2.1 A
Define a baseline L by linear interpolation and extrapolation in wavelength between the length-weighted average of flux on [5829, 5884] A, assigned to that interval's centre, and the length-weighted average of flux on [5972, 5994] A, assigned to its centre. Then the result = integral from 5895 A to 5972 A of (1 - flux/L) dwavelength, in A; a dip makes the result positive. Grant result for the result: 0.7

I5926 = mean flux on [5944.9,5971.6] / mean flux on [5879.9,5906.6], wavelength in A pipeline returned 1.1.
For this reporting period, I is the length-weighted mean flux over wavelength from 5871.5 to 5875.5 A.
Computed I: 3.77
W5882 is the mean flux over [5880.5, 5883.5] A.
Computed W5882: 4.3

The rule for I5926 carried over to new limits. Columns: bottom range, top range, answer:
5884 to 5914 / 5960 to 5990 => 1.11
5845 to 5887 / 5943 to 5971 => 1.03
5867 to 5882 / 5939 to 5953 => 1.05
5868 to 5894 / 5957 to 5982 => 1.08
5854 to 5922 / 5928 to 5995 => 1.06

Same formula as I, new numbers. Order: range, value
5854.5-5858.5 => 3.86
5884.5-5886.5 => 4.11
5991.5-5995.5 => 4.05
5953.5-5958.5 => 3.88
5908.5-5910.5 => 4.07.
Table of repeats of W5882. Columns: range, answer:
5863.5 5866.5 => 4.23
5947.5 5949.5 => 4.04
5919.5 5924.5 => 3.91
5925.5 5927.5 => 3.92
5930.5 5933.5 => 3.91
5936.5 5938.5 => 4.32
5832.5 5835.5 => 4.07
